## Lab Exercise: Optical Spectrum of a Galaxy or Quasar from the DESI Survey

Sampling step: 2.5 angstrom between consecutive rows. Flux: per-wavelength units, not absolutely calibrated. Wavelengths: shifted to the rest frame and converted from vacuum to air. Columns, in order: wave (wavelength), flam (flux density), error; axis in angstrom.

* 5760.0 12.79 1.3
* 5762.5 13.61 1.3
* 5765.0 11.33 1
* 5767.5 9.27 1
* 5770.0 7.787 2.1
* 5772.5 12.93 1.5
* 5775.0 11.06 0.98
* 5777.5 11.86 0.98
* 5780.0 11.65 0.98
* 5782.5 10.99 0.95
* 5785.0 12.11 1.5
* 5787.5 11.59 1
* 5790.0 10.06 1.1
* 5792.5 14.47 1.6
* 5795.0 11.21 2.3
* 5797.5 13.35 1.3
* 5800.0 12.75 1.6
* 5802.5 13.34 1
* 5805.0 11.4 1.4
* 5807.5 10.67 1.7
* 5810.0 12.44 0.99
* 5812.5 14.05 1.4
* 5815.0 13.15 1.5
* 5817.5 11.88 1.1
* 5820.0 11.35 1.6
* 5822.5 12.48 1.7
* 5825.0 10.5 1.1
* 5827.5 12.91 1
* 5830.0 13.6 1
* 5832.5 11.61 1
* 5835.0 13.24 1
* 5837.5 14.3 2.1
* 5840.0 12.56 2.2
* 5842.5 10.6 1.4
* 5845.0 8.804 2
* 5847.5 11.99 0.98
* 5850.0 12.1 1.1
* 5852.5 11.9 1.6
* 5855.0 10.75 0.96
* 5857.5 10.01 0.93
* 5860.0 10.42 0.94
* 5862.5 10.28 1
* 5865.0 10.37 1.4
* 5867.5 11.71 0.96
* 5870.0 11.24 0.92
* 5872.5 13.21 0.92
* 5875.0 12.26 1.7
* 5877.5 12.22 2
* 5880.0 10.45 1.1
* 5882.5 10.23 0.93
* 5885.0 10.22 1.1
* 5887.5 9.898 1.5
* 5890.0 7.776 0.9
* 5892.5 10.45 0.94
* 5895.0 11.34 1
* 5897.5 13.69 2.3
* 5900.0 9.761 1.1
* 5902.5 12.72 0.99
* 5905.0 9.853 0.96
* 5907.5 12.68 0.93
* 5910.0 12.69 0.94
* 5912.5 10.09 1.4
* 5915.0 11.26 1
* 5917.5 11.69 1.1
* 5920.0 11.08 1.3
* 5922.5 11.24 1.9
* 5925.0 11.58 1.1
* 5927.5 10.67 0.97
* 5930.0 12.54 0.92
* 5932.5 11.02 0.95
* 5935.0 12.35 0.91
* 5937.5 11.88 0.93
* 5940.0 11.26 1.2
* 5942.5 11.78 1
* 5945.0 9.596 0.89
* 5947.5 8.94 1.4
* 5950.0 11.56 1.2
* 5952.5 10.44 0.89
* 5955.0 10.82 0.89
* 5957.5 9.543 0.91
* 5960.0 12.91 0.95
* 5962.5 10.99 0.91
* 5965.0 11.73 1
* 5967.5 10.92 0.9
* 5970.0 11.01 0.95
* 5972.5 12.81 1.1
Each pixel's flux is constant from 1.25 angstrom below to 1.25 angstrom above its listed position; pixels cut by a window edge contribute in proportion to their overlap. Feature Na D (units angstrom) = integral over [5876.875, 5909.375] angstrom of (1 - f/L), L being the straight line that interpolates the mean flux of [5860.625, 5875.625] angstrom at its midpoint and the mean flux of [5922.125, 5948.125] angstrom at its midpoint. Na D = 1.36 angstrom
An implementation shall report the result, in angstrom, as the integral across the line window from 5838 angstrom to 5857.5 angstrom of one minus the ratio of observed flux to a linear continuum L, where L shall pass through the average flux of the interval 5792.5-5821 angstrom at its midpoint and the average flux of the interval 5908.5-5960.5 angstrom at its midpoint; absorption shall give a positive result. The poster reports 1.2 angstrom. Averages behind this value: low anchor 12.4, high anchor 11.2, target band 11.3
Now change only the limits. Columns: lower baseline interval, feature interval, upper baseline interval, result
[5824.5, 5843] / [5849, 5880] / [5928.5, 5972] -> 2.2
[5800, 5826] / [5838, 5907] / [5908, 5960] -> 3.7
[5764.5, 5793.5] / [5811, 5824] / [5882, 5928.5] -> -1.6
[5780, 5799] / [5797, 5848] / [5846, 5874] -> -2.6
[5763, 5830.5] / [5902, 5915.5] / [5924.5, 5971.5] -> -0.2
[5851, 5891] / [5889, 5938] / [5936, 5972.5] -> -1.8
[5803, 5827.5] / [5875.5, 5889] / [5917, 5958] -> 1.0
